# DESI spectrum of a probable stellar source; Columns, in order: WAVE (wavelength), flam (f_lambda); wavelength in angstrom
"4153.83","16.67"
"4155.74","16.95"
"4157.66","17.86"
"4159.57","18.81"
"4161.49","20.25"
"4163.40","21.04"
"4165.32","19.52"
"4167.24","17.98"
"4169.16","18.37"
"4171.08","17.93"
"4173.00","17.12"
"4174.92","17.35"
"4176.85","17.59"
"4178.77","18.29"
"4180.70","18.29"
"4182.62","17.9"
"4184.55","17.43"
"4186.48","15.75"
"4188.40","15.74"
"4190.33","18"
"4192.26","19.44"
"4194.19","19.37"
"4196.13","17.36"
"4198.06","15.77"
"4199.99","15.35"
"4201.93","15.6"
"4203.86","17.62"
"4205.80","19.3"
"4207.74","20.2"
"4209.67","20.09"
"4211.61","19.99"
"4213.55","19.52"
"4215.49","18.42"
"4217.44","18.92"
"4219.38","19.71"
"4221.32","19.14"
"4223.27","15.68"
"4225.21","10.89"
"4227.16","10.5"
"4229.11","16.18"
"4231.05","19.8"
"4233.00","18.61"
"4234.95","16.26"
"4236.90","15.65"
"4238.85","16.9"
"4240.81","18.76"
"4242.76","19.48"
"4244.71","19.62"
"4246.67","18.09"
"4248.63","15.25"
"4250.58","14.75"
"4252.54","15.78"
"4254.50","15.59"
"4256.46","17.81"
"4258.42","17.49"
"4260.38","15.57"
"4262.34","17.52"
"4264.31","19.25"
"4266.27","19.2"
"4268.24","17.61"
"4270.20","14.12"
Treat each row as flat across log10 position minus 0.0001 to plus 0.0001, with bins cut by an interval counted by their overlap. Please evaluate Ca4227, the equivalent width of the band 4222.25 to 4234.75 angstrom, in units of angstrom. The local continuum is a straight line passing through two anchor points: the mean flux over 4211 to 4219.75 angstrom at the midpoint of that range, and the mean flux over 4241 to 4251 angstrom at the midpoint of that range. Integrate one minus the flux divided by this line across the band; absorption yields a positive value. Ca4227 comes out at 2.2 angstrom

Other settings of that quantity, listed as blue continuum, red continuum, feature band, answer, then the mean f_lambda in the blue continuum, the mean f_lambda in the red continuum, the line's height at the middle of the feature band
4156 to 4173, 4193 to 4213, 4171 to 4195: 1.0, 18.8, 18.1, 18.5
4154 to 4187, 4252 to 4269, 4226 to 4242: 0.9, 18.1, 17.3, 17.6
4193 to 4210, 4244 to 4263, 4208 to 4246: -0.8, 17.8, 16.7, 17.3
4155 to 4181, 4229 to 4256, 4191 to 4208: 0.2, 18.4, 17.2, 17.9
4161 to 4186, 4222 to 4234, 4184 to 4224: -3.4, 18.3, 15.4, 16.7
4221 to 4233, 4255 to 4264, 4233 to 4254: -1.0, 15.4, 17.2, 16.3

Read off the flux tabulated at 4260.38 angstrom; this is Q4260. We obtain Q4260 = 15.57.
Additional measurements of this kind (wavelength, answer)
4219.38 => 19.71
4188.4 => 15.74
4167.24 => 17.98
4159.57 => 18.81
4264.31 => 19.25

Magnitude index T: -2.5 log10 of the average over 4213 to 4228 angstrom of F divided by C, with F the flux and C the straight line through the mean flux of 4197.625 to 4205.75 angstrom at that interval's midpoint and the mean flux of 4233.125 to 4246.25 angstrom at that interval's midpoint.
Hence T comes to 0.04 mag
